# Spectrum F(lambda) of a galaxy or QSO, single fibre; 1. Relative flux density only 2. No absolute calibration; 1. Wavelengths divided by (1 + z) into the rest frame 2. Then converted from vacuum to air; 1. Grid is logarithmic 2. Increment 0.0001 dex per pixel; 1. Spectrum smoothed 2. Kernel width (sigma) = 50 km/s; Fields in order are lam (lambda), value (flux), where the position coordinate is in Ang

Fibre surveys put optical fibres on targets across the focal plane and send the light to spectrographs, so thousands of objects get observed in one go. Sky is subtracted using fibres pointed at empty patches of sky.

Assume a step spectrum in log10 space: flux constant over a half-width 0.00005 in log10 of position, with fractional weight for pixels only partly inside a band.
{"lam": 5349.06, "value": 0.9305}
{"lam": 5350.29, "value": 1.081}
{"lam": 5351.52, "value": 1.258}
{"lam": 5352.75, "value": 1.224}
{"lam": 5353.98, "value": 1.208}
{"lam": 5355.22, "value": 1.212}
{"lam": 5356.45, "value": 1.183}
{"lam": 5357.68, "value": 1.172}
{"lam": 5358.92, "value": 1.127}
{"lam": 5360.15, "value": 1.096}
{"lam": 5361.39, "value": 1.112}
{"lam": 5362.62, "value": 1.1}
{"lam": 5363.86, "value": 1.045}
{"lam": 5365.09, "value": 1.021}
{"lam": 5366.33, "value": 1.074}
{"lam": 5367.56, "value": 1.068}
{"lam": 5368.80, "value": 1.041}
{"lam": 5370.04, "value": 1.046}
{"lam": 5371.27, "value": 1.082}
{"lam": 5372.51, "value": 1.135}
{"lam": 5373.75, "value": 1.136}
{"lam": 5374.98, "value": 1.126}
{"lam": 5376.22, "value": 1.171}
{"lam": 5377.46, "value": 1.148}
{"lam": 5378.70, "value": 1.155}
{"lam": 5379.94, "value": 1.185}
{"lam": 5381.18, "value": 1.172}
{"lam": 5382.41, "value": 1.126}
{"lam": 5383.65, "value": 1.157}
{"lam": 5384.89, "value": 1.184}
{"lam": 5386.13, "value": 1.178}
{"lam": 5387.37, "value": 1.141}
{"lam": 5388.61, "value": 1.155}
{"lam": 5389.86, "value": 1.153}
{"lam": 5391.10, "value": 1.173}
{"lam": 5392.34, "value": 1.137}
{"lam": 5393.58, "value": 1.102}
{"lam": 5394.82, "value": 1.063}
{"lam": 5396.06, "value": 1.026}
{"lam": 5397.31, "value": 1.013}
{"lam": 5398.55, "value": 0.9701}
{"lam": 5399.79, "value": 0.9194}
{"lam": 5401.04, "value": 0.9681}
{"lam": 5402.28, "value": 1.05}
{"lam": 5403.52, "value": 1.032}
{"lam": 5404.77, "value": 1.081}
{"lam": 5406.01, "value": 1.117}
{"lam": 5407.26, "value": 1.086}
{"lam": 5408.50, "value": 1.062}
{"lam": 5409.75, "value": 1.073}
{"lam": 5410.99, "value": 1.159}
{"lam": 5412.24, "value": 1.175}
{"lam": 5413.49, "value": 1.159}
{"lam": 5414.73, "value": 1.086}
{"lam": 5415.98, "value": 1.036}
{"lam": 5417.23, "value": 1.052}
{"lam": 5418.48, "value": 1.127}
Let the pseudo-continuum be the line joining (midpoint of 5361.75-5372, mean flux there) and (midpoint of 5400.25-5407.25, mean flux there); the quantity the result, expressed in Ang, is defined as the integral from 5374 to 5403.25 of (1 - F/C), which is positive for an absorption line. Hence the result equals -1.5 Ang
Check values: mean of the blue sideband 1.06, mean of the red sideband 1.05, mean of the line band 1.11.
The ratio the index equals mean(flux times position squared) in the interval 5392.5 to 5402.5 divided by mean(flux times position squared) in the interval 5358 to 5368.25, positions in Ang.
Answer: 1.0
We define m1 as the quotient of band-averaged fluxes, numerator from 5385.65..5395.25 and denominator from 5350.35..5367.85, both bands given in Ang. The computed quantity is 1.00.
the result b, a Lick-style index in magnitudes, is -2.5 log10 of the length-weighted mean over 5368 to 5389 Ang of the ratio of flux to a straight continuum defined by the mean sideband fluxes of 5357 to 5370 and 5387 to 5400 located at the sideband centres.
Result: -0.05 mag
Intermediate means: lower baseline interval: 1.08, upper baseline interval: 1.08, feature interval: 1.14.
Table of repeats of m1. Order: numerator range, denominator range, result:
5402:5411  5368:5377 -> 0.98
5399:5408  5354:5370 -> 0.94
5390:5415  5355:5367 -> 0.97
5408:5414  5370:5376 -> 1.01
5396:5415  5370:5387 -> 0.93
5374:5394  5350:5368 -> 1.02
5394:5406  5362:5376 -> 0.94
